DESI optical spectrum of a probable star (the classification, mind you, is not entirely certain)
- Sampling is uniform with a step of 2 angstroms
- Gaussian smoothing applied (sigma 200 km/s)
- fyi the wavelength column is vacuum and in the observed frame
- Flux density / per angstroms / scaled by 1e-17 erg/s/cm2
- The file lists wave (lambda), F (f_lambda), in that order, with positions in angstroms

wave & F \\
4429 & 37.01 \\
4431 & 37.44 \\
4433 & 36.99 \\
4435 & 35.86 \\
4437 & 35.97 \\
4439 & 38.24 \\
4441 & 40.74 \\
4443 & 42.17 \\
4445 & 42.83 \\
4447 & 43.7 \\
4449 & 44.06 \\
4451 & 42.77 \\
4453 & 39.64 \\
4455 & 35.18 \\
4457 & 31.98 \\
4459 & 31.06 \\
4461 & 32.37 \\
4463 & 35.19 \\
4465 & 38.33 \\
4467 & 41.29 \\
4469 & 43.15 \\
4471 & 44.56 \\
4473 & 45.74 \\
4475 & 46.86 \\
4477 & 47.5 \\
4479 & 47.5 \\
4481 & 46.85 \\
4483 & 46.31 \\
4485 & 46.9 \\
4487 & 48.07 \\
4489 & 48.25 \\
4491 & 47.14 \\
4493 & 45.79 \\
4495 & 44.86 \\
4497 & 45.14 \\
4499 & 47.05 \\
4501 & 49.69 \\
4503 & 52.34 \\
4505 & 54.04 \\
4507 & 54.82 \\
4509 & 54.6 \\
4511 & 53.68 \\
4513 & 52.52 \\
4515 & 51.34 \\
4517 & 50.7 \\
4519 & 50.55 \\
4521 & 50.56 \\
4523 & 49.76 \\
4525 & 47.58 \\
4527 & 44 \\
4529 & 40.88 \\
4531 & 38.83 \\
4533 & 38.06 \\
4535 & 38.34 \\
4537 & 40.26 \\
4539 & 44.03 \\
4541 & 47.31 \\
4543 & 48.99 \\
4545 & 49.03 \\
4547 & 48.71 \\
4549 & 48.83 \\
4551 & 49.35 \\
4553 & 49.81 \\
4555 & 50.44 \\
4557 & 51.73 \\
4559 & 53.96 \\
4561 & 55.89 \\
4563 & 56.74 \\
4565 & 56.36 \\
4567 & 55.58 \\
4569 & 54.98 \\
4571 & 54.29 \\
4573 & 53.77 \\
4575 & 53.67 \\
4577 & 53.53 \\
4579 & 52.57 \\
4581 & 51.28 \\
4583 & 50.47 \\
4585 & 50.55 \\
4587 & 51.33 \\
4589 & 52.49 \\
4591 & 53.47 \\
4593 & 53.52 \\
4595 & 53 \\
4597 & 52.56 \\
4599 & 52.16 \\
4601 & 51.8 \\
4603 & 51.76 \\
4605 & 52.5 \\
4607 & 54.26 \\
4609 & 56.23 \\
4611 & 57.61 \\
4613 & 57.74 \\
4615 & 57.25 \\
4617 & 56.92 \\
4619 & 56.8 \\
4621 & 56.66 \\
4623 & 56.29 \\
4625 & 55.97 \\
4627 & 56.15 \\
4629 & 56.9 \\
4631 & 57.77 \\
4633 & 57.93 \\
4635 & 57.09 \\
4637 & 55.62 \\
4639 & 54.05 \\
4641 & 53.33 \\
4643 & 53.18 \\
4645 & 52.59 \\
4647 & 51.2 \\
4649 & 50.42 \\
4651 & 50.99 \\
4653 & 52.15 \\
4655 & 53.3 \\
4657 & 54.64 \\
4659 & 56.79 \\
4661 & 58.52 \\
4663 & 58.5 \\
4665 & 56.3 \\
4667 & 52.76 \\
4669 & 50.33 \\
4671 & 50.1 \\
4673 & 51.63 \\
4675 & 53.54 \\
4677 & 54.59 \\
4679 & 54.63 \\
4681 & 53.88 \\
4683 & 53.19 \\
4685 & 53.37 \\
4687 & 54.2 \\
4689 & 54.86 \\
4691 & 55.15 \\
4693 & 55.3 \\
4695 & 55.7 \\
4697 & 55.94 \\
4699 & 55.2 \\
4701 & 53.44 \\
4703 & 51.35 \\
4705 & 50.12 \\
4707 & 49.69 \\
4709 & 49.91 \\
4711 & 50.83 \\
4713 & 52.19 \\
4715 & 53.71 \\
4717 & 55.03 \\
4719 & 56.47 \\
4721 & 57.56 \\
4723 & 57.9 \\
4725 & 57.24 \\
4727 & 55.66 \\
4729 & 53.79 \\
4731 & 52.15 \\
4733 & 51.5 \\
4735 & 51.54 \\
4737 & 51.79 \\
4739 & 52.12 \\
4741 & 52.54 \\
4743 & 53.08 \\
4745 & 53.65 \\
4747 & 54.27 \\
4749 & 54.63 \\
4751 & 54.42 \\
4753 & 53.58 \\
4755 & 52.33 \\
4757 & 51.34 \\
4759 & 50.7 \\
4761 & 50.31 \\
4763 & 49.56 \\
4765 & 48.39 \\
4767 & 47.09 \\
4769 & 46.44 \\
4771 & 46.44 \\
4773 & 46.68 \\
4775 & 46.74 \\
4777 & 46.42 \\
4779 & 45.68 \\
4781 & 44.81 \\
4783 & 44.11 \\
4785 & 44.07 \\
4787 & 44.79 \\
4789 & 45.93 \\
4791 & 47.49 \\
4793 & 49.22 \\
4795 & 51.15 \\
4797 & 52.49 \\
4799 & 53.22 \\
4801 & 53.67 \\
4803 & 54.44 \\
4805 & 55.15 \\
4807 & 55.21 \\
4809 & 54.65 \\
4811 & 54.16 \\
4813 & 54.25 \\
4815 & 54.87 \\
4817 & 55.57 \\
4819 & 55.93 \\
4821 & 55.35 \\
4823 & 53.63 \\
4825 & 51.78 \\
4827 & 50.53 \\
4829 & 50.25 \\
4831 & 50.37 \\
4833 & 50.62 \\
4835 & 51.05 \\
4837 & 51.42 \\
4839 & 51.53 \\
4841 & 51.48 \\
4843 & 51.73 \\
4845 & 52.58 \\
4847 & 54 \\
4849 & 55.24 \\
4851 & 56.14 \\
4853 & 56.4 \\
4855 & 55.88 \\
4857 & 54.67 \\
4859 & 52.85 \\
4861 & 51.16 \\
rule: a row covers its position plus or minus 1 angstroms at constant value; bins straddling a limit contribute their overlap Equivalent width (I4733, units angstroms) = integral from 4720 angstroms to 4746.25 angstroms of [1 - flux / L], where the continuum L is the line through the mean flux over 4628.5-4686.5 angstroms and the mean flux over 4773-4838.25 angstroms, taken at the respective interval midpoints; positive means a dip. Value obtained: -0.7 angstroms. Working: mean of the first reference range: 54.1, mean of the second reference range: 50.8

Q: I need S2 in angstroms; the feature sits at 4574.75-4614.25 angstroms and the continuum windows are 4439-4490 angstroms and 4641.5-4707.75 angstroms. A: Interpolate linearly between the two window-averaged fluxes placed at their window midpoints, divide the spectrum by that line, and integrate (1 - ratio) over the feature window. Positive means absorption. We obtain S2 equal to -3.2 angstroms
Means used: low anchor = 42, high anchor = 53.6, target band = 53.1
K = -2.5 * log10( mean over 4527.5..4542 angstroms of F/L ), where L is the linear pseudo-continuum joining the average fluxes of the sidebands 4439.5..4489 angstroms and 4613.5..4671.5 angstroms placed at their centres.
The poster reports 0.145 mag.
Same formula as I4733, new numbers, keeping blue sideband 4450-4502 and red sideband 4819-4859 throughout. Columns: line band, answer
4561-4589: -4.77 angstroms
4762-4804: 2.77 angstroms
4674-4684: -1.11 angstroms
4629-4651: -3.14 angstroms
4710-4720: -0.82 angstroms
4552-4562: -1.57 angstroms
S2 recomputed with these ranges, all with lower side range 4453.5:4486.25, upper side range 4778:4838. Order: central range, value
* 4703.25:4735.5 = -3.2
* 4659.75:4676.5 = -2.5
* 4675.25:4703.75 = -3.9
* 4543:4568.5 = -4.8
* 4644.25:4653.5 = -1.0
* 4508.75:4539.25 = -2.6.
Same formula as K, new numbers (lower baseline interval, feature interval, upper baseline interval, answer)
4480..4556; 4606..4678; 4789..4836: -0.105 mag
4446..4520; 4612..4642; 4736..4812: -0.179 mag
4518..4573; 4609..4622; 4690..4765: -0.133 mag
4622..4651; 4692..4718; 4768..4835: 0.001 mag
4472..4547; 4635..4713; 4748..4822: -0.088 mag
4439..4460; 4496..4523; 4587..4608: -0.147 mag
